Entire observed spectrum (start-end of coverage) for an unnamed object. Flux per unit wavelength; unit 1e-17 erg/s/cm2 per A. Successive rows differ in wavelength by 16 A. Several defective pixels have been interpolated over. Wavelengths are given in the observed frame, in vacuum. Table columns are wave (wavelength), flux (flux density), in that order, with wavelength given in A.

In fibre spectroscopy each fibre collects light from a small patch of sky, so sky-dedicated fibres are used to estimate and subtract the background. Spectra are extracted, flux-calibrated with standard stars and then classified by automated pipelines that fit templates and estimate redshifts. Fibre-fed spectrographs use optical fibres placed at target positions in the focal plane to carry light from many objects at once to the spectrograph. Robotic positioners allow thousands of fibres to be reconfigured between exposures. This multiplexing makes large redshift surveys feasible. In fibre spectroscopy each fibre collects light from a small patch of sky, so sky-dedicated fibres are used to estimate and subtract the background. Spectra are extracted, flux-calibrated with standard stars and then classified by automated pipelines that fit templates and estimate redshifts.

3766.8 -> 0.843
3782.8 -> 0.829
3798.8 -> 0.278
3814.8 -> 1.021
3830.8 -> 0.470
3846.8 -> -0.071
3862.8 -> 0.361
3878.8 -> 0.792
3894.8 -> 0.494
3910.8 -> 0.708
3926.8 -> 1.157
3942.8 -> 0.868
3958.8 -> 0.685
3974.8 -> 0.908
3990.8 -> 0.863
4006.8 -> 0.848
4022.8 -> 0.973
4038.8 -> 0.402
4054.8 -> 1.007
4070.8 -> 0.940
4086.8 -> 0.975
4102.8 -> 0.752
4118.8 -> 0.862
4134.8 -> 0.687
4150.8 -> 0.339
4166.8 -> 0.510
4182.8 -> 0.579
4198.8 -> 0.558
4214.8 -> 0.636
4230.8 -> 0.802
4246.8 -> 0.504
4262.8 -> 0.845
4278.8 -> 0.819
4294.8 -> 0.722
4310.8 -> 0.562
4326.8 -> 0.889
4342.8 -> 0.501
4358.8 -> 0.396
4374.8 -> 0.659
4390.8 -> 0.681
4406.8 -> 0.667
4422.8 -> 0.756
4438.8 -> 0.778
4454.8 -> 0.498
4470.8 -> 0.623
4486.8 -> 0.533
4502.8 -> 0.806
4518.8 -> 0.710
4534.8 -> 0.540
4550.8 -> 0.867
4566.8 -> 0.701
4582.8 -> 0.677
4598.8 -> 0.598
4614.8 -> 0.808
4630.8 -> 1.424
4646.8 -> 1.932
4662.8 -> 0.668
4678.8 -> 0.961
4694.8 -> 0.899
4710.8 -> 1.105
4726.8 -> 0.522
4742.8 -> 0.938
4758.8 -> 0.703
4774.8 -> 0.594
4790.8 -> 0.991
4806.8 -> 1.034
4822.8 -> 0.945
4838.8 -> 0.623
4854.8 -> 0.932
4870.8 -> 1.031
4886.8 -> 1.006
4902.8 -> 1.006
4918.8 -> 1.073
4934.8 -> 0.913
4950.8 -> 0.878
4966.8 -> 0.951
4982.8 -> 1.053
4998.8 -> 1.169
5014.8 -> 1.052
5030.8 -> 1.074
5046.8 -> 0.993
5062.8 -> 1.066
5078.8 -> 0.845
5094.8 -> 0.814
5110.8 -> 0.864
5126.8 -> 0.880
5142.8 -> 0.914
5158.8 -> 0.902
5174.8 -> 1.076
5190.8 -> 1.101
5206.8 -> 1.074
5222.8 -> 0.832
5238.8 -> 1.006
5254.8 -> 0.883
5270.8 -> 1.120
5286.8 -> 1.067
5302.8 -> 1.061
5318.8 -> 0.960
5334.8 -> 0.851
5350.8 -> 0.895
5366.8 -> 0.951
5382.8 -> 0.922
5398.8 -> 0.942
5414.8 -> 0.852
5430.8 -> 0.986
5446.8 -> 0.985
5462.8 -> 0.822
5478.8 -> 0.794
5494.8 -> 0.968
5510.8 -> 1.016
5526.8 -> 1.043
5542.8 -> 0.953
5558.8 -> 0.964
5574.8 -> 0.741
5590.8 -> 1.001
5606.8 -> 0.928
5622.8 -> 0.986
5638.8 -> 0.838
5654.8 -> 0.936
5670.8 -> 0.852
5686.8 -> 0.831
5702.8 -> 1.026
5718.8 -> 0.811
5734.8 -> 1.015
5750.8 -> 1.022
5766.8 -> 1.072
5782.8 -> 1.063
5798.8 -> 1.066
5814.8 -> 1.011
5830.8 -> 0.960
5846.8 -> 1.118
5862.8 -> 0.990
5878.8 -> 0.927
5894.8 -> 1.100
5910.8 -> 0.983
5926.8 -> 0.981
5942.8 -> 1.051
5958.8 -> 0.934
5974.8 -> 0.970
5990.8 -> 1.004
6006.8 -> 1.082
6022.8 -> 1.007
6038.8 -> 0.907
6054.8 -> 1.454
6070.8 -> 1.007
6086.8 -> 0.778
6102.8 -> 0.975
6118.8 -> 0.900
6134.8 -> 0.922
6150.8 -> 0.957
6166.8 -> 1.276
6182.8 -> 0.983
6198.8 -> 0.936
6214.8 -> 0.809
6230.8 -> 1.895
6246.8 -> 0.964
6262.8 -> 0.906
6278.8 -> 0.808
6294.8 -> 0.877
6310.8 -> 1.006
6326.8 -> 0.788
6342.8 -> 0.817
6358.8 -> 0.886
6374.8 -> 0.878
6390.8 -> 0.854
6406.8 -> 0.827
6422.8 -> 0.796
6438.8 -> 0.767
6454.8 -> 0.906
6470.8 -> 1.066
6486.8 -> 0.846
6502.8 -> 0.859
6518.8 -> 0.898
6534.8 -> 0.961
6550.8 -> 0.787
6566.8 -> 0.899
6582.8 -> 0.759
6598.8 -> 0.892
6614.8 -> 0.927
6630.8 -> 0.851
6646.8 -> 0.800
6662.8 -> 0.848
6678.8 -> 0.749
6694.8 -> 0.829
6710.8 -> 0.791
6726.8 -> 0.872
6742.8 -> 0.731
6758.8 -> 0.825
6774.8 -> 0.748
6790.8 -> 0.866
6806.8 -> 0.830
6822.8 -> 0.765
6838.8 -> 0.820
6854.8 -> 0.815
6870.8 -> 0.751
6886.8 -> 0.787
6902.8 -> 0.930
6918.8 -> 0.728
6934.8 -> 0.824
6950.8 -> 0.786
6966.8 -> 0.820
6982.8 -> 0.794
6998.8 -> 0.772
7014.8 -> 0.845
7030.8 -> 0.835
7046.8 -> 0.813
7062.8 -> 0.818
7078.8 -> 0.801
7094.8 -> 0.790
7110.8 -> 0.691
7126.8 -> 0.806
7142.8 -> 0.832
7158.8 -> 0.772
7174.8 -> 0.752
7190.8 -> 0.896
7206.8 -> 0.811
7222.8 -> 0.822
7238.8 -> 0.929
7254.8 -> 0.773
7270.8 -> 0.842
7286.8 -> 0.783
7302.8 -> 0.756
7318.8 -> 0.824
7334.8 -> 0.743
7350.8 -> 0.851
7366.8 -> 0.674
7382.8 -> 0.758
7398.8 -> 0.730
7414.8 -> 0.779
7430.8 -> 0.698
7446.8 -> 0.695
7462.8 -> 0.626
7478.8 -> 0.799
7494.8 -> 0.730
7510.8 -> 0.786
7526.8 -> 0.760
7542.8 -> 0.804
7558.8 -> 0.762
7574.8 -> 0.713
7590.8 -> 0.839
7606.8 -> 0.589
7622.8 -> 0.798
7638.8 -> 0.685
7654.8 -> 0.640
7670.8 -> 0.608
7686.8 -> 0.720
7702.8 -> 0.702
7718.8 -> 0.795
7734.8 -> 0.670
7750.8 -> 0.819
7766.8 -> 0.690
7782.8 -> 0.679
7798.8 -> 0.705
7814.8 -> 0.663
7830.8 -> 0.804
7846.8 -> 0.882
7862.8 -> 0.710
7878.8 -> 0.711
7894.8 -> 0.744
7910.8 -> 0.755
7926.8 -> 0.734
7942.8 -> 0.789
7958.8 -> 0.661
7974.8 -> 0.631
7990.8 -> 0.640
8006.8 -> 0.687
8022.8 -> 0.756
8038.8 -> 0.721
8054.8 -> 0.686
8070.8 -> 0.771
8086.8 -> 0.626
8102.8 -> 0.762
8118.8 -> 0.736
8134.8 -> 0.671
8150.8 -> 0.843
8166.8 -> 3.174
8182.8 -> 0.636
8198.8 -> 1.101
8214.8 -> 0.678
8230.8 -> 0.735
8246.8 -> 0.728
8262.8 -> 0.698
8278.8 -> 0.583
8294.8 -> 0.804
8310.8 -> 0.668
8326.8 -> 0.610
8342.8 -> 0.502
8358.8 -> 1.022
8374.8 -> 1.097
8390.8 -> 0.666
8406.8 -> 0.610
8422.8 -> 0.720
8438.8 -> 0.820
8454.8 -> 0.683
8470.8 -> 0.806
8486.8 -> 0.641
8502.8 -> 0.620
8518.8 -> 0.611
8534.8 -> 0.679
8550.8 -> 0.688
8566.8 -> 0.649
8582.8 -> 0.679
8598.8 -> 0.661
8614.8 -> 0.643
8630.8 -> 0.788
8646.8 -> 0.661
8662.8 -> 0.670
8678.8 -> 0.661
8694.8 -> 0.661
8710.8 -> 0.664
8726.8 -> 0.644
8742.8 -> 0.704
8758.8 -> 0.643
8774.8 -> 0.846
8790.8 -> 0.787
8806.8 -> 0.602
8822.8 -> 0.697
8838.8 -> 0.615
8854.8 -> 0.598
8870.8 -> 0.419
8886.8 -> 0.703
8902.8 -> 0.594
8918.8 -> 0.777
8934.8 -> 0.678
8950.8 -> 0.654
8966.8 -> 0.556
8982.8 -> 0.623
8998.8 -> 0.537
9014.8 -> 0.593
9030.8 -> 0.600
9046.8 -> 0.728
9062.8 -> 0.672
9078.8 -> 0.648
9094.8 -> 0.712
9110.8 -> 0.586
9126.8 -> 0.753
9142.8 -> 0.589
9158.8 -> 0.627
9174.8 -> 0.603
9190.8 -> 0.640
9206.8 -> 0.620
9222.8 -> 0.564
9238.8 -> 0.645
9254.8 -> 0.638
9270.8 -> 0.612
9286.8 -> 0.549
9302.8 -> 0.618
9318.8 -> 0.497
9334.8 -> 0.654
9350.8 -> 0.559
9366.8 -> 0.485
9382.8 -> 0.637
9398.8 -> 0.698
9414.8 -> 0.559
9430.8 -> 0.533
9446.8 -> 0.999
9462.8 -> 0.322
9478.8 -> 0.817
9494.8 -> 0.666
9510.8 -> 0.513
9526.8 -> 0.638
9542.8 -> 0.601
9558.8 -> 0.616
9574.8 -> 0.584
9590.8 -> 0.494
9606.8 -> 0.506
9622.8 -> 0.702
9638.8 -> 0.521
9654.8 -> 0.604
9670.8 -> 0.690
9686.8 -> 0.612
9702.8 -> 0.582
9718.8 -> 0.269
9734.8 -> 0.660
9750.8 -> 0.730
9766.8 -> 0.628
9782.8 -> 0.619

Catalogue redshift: 0.24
